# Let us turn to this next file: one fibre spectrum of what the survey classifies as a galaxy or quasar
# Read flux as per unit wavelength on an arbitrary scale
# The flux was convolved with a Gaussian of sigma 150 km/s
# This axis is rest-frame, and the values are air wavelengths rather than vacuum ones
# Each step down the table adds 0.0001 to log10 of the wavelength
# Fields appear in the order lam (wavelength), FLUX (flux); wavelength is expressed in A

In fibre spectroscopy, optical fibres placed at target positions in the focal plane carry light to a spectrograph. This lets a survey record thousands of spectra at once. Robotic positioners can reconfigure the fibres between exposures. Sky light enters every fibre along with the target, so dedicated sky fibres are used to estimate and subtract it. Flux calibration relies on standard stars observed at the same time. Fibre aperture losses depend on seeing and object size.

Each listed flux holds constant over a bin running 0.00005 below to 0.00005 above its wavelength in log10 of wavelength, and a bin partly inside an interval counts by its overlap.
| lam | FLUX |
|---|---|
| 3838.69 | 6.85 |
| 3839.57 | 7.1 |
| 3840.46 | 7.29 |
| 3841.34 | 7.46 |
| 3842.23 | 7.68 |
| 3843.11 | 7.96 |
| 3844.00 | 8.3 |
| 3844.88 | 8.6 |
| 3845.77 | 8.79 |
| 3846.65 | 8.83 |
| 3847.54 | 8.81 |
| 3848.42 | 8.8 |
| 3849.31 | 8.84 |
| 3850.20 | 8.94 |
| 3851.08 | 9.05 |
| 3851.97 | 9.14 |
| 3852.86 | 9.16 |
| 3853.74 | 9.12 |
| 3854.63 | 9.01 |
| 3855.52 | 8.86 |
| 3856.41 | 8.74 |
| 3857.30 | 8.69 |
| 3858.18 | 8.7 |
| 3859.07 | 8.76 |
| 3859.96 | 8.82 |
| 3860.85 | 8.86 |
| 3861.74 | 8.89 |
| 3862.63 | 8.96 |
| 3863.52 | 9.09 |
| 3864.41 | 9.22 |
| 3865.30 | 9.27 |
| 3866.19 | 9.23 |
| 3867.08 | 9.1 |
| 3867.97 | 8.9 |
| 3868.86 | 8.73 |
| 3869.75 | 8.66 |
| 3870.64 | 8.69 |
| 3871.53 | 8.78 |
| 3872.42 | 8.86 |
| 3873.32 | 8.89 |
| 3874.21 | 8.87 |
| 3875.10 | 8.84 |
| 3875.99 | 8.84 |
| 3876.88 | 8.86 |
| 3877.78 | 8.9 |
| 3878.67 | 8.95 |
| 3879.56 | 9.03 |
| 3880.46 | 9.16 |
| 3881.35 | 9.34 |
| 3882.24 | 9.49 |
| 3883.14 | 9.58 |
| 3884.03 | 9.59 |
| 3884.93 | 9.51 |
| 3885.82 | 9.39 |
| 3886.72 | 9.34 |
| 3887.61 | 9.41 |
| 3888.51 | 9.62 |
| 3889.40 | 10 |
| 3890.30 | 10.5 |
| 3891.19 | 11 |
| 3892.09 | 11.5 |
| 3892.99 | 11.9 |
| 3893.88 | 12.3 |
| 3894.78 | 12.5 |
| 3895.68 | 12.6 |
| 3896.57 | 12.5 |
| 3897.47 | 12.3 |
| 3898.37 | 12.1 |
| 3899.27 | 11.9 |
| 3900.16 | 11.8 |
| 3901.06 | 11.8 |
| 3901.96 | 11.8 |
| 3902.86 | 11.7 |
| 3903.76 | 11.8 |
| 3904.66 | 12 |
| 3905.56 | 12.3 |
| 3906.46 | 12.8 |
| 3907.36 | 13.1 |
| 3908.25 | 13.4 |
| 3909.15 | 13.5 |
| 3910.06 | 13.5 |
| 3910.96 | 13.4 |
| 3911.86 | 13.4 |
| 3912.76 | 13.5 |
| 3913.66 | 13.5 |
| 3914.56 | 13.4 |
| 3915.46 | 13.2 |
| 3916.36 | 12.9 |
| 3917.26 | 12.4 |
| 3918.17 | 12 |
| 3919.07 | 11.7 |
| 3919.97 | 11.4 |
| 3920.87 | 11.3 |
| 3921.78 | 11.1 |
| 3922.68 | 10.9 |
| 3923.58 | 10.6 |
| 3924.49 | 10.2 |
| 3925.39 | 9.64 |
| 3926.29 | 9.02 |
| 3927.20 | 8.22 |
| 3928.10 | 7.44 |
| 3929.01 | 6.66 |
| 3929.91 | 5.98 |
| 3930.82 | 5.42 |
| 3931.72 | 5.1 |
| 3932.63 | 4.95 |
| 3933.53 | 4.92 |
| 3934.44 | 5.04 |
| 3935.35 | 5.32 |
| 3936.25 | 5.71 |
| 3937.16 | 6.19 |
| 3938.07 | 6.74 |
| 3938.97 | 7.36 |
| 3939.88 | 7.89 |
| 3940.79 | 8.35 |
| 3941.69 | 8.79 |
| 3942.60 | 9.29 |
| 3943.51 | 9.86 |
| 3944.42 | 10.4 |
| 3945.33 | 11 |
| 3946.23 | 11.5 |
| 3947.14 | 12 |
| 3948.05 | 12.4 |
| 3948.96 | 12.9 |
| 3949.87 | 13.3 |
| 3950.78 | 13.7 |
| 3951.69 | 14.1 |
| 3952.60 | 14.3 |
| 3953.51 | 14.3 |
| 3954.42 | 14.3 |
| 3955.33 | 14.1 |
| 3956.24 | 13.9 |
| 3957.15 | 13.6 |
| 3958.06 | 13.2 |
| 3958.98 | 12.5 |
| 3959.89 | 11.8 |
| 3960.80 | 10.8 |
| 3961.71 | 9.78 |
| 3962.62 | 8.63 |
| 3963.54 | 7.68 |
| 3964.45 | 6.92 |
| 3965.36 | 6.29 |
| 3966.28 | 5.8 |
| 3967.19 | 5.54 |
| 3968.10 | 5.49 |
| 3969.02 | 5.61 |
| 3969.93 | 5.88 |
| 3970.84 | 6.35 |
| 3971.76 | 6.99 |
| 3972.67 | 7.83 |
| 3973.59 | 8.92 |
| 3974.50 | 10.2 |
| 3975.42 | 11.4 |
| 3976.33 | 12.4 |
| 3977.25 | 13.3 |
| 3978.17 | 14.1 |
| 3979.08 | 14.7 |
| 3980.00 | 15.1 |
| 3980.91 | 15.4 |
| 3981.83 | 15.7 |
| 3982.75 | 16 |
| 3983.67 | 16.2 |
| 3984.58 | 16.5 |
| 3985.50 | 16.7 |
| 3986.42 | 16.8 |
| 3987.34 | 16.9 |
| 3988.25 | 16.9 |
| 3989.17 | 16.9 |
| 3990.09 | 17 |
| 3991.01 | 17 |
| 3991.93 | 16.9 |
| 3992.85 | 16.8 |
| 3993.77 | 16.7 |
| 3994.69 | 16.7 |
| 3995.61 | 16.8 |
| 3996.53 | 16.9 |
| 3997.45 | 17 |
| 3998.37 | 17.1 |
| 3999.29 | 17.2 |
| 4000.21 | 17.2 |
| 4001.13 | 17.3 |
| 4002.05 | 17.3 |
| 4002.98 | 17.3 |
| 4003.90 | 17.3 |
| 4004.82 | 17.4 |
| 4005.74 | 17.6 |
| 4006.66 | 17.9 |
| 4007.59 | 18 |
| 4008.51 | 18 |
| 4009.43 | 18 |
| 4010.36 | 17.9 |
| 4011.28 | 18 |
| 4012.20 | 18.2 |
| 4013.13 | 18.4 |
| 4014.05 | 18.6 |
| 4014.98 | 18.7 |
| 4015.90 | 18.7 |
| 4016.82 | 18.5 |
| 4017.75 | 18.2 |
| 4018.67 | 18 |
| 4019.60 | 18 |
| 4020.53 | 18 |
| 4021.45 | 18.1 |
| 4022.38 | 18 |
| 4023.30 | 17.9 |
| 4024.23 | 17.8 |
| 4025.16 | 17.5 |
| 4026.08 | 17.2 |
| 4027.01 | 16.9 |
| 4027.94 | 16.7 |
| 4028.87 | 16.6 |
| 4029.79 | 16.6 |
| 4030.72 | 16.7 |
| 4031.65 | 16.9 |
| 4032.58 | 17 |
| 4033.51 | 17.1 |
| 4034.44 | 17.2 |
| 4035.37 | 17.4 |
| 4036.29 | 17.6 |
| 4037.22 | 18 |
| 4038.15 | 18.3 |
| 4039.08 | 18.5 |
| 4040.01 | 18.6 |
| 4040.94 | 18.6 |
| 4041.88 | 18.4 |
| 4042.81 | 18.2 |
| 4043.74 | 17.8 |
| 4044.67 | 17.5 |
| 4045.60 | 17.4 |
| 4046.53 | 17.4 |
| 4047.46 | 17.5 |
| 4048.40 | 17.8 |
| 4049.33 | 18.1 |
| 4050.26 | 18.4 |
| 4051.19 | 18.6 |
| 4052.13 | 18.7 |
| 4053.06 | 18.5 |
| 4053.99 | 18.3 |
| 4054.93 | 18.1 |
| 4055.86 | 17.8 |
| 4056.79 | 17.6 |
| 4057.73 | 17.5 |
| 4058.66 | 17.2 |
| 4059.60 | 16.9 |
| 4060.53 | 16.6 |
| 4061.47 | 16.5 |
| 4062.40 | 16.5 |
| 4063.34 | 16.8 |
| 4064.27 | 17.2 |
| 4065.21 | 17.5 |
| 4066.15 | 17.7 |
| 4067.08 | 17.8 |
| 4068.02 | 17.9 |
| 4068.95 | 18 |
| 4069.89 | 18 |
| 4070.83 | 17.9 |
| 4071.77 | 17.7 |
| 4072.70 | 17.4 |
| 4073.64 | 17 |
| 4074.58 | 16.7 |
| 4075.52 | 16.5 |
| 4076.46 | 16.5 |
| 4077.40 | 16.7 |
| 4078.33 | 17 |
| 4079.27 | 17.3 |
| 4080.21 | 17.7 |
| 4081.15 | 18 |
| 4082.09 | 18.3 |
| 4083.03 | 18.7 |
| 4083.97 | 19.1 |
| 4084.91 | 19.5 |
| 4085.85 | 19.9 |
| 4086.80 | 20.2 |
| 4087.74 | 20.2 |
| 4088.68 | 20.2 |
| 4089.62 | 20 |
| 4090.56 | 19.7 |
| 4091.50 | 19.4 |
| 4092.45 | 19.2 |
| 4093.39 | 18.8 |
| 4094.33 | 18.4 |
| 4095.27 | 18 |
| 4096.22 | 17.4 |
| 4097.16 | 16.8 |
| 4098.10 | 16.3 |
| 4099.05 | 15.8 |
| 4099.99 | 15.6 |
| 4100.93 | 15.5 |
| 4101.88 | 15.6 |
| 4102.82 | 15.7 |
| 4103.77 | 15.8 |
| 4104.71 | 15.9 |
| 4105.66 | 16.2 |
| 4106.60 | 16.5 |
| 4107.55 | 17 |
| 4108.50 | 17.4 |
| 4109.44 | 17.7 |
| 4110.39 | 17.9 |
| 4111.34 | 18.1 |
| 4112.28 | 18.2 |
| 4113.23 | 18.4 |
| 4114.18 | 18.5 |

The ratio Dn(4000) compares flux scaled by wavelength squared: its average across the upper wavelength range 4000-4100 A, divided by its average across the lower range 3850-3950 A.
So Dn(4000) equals 1.93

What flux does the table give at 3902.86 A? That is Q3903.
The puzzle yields 11.7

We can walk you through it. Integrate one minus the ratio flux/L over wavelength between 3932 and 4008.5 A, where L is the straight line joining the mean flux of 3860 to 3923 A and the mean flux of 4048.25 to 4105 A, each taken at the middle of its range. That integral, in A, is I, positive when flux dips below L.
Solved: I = 7.98 A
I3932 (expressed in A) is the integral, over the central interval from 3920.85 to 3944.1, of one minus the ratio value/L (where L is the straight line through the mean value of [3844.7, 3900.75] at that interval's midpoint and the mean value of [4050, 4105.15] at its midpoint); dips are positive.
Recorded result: 8.2 A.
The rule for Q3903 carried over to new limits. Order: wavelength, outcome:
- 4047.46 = 17.5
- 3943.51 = 9.86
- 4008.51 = 18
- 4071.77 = 17.7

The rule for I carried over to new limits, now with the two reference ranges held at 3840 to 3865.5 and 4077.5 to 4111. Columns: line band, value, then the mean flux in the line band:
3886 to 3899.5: -1.4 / 11.2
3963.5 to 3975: 5.5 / 6.87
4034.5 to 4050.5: -2.1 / 17.9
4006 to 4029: -4.7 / 17.9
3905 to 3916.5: -2.5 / 13.2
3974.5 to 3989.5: -1.7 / 15.1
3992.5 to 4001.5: -1.8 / 17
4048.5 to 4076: -1.7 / 17.6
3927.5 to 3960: 6.4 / 9.82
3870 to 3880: 0.7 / 8.86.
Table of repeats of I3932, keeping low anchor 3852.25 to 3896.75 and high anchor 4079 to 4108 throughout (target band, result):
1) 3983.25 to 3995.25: -2.5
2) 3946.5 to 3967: 1.6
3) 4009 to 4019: -2.4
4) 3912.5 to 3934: 2.9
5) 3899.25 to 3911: -2.0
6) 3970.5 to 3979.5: 1.8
